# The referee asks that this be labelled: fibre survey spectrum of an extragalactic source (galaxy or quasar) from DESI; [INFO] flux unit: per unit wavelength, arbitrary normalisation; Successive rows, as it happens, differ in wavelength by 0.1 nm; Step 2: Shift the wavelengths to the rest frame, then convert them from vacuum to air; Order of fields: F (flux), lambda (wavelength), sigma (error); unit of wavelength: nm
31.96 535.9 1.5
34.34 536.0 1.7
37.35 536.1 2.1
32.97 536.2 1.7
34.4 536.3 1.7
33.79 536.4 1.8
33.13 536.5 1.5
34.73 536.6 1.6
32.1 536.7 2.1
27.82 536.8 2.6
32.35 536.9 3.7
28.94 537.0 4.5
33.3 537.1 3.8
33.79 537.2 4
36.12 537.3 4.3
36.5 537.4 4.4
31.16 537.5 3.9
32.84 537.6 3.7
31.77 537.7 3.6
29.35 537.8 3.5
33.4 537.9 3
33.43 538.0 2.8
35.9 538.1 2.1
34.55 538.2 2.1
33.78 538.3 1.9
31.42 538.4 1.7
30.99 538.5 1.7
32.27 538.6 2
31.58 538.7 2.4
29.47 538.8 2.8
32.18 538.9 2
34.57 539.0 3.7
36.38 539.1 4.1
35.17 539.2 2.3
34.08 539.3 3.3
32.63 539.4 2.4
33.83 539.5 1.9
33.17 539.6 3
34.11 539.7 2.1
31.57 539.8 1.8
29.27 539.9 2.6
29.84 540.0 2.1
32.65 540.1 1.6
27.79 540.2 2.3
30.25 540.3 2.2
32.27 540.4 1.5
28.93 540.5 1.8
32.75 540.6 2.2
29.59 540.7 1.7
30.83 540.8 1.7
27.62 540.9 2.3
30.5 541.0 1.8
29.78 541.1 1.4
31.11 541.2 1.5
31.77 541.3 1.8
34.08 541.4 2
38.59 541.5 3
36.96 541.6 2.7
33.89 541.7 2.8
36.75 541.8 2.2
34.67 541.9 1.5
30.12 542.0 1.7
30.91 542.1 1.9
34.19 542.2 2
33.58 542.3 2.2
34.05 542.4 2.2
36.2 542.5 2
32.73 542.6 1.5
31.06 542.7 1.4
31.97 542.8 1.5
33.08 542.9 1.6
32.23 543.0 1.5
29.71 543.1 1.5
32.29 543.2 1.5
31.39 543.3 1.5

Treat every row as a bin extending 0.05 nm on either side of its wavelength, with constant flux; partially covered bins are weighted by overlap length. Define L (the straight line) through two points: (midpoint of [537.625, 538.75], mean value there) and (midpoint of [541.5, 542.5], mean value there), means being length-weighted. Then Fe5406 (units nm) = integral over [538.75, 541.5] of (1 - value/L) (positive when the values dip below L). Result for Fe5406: 0.13 nm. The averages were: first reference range 32.6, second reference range 34.3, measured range 31.8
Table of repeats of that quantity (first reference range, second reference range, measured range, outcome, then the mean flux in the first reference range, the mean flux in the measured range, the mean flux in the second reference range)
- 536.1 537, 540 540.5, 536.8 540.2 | -0.12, 32.7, 32.7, 30.5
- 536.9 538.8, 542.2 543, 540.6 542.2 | 0.03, 32.7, 32.5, 33.2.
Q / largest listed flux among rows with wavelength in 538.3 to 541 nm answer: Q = 36.38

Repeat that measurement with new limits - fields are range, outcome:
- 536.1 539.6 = 37.35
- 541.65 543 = 36.75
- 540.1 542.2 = 38.59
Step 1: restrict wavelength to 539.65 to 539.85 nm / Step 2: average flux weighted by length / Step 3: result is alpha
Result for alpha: 32.8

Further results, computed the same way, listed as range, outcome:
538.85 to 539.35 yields 34.5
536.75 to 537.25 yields 31.2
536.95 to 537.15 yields 31.1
